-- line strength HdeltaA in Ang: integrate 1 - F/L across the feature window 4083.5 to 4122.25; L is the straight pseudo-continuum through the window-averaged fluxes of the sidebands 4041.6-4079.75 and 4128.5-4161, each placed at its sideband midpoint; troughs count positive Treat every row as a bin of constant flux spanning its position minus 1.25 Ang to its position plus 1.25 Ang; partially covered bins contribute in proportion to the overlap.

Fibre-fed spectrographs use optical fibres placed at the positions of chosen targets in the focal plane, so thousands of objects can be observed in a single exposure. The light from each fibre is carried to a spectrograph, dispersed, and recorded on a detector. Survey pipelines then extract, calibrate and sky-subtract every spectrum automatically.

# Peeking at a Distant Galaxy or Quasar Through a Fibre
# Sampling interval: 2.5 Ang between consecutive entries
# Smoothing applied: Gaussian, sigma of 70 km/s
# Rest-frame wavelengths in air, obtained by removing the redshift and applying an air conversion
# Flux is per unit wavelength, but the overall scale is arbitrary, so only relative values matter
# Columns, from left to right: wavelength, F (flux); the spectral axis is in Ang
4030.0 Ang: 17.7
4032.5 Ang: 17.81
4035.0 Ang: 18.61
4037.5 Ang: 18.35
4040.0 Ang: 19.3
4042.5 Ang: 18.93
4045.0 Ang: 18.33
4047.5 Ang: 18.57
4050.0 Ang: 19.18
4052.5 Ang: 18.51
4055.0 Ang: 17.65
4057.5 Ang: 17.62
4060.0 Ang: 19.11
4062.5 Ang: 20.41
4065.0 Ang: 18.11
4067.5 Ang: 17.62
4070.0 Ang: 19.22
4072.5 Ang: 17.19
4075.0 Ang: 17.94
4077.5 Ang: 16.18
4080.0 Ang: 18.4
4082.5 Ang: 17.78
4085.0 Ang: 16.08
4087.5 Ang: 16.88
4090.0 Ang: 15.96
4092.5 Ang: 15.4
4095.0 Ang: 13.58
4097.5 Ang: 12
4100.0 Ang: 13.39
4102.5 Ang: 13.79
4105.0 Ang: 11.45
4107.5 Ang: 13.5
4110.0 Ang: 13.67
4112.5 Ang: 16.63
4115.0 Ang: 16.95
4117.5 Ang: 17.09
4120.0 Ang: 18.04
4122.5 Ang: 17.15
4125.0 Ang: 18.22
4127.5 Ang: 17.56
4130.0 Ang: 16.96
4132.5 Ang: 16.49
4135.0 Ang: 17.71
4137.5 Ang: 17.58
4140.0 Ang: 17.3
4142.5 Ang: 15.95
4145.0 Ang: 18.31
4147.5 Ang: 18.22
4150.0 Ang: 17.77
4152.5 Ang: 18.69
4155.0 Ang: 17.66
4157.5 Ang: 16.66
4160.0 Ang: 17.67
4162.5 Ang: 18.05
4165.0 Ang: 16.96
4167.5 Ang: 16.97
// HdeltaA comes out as 6.15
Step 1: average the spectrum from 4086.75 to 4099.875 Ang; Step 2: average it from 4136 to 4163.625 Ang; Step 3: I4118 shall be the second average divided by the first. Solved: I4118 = 1.21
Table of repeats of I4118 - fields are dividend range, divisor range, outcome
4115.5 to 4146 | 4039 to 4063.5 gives 0.93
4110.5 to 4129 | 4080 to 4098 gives 1.09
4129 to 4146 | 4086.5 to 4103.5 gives 1.19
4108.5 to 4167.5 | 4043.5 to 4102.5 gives 1.01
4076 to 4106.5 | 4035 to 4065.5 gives 0.81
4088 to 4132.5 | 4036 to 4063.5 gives 0.82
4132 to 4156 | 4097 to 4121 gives 1.20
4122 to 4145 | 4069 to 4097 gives 1.04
